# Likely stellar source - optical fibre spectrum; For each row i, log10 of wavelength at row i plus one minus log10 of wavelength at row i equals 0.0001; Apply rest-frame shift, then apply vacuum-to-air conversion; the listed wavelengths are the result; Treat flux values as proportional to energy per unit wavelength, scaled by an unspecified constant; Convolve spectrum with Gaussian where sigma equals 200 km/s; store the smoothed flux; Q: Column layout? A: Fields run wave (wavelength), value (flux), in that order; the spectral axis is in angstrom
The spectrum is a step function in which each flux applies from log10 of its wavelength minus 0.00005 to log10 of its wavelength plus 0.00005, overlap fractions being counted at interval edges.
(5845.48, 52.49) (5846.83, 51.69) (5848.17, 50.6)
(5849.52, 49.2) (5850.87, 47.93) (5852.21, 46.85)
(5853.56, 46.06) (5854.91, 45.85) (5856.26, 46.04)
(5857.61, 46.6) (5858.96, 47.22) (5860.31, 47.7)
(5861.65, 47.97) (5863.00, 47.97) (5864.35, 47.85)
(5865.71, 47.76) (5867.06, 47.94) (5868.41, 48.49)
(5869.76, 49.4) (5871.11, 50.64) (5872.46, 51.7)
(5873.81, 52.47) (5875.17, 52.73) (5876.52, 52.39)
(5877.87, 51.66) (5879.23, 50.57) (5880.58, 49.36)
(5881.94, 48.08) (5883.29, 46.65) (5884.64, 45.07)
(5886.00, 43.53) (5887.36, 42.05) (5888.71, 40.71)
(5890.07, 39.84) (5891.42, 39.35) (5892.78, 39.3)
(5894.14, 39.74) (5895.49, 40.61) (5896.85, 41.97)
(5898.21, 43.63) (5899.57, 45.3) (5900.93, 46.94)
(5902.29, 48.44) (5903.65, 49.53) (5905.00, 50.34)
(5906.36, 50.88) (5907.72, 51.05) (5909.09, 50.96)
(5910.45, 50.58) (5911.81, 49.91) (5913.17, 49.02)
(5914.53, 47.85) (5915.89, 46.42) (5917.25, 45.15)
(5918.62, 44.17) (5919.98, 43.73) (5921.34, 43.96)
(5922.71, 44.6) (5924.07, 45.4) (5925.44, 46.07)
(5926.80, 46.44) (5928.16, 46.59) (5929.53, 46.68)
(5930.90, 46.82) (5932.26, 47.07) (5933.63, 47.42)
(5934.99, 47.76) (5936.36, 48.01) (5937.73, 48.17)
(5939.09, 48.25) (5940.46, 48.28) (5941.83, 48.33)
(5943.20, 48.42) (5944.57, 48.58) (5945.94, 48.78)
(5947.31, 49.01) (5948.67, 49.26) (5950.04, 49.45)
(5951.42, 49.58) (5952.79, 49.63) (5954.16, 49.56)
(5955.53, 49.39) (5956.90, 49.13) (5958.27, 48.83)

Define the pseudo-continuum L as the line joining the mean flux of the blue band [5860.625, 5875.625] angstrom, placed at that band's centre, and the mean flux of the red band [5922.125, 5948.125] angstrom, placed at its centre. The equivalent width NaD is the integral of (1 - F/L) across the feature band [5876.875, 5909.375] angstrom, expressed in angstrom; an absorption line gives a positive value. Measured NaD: 2.0 angstrom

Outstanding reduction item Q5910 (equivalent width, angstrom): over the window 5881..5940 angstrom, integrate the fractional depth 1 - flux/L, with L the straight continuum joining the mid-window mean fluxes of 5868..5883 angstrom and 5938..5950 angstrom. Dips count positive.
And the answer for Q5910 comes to 4.4 angstrom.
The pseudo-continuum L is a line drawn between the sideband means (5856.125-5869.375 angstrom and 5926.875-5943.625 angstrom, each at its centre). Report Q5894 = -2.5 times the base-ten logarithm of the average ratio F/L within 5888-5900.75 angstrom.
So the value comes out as 0.15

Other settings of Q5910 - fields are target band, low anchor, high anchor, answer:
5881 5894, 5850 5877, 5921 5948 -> 1.5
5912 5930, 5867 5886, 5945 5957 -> 1.3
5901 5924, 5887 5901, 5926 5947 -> -1.9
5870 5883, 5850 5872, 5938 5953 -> -0.8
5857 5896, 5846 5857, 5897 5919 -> 1.0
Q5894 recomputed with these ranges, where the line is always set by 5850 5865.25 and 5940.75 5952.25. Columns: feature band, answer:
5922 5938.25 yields 0.04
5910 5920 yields 0.02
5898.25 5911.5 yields -0.02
